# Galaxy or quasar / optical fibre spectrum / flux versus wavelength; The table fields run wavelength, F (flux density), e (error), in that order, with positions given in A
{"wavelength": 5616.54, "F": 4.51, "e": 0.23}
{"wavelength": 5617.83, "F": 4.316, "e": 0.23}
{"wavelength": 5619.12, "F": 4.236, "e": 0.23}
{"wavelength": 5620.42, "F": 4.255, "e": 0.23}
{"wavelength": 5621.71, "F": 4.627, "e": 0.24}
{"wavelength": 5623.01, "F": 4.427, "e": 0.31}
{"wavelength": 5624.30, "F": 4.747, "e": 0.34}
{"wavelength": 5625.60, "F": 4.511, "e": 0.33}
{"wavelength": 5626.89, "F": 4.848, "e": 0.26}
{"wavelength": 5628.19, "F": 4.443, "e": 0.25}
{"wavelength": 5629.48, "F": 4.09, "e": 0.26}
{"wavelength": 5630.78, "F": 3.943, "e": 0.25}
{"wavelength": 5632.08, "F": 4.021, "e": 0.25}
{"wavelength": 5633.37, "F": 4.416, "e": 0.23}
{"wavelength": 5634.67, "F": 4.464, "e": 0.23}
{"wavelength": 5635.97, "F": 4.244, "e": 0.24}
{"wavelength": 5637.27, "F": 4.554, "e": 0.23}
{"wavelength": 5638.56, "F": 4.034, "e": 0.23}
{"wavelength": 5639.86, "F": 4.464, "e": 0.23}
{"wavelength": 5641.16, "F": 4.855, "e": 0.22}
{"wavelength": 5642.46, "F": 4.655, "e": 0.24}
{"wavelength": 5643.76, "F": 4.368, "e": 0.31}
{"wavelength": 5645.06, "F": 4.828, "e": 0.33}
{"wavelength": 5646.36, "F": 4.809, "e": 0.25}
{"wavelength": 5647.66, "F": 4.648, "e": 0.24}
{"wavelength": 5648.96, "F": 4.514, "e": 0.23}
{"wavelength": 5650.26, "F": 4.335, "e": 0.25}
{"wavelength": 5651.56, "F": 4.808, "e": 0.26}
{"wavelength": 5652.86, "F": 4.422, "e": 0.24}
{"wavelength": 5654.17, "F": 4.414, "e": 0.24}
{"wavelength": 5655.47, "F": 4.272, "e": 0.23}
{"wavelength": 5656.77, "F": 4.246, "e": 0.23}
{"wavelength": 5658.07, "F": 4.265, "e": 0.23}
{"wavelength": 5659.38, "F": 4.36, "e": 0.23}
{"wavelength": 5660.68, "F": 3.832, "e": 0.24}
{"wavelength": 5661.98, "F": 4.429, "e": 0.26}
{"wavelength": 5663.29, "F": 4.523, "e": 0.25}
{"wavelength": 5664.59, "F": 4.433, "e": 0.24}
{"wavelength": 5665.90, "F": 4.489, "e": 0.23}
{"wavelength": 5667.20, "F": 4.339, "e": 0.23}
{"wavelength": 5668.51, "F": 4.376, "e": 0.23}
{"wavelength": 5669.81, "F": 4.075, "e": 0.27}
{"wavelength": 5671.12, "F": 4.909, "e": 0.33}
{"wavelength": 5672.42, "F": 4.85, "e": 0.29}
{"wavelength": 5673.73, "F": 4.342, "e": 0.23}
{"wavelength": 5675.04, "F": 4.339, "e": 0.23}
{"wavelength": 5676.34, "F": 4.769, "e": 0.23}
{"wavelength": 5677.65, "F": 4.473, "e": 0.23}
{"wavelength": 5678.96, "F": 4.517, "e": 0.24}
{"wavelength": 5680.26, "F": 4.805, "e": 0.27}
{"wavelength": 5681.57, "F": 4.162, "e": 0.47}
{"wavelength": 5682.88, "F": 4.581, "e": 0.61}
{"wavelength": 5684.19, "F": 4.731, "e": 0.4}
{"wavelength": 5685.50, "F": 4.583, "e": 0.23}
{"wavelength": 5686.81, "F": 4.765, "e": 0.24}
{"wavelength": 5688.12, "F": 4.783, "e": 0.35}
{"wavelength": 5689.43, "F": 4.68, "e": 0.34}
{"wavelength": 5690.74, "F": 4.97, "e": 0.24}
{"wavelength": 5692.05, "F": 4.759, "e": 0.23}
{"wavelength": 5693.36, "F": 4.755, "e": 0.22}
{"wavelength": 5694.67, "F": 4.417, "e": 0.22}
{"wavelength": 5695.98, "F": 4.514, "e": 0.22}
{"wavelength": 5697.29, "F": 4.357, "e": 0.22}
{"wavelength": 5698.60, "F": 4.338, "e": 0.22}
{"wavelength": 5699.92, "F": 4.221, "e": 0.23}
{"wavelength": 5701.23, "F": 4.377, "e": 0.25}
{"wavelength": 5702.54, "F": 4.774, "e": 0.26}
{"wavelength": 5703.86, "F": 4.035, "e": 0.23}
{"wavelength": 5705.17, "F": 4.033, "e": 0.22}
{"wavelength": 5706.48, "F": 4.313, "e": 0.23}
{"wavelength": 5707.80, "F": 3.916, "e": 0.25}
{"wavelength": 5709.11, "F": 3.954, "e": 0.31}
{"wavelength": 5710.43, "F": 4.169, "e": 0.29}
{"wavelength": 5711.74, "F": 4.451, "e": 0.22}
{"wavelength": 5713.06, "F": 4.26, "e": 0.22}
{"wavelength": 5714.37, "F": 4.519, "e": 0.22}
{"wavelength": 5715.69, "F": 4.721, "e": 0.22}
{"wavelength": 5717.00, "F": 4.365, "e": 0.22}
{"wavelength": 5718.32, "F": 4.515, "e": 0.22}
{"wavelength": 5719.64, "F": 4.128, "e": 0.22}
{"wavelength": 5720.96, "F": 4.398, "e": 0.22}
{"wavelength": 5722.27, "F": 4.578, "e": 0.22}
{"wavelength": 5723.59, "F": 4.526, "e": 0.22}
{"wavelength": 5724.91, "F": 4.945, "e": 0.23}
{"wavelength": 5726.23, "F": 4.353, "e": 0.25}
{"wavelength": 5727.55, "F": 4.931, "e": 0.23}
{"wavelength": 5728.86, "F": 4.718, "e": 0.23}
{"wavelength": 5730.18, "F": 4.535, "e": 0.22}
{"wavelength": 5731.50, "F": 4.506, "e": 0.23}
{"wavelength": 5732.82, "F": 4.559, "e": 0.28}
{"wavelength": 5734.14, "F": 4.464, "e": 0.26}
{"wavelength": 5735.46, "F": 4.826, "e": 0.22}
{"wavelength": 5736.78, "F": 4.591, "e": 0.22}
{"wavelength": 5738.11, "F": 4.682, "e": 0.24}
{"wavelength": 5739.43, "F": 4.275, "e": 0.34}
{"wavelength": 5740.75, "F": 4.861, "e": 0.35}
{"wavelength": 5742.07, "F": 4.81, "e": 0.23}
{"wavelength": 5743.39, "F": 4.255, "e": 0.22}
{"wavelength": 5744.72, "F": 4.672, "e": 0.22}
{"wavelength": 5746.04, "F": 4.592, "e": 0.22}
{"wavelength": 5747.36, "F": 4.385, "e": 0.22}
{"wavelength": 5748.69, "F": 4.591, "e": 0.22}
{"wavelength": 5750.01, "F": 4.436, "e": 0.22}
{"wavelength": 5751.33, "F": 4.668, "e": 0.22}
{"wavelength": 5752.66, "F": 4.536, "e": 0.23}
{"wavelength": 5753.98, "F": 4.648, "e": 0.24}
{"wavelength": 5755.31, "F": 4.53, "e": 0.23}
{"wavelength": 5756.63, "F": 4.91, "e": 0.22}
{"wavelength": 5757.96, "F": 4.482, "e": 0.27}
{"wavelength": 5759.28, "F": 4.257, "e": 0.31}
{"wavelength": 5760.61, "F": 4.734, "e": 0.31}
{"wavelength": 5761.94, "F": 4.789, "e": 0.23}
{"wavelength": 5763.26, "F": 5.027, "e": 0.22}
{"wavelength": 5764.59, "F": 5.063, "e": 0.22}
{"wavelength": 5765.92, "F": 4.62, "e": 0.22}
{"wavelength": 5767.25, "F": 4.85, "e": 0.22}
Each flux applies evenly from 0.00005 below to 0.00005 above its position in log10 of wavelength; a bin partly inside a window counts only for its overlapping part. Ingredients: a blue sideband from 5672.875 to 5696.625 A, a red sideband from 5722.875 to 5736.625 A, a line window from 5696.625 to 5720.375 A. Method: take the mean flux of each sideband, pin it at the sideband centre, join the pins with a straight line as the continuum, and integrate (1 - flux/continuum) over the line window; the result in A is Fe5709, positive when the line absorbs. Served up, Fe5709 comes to 1.64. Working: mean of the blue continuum 4.61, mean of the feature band 4.3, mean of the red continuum 4.64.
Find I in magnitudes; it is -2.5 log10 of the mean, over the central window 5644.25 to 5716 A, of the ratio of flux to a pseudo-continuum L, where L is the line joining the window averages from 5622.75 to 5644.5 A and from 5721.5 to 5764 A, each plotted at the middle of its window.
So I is 0.01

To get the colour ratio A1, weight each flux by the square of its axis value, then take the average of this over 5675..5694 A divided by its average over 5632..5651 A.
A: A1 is 1.05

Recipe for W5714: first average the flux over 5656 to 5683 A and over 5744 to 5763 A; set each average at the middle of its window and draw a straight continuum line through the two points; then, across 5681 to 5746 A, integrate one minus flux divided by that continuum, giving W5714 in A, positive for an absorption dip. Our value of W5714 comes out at 0.2 A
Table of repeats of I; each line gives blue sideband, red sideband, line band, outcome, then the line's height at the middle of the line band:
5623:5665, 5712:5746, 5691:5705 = 0.01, 4.51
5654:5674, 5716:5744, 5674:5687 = -0.03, 4.43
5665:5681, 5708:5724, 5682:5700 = -0.04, 4.46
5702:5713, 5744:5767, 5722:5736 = -0.06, 4.4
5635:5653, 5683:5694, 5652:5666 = 0.07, 4.61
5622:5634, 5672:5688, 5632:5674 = 0.01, 4.48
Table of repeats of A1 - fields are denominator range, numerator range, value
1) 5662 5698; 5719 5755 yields 1.02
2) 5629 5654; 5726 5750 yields 1.07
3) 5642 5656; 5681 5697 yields 1.03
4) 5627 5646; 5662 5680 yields 1.03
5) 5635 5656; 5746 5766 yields 1.07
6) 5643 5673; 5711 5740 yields 1.04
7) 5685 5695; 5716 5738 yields 0.98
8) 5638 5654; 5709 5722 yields 0.98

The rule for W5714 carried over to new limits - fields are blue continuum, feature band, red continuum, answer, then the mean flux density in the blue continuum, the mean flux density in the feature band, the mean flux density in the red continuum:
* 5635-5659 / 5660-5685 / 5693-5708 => -0.3 A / 4.48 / 4.47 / 4.34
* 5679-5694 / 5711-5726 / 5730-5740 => 0.4 A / 4.68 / 4.49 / 4.56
